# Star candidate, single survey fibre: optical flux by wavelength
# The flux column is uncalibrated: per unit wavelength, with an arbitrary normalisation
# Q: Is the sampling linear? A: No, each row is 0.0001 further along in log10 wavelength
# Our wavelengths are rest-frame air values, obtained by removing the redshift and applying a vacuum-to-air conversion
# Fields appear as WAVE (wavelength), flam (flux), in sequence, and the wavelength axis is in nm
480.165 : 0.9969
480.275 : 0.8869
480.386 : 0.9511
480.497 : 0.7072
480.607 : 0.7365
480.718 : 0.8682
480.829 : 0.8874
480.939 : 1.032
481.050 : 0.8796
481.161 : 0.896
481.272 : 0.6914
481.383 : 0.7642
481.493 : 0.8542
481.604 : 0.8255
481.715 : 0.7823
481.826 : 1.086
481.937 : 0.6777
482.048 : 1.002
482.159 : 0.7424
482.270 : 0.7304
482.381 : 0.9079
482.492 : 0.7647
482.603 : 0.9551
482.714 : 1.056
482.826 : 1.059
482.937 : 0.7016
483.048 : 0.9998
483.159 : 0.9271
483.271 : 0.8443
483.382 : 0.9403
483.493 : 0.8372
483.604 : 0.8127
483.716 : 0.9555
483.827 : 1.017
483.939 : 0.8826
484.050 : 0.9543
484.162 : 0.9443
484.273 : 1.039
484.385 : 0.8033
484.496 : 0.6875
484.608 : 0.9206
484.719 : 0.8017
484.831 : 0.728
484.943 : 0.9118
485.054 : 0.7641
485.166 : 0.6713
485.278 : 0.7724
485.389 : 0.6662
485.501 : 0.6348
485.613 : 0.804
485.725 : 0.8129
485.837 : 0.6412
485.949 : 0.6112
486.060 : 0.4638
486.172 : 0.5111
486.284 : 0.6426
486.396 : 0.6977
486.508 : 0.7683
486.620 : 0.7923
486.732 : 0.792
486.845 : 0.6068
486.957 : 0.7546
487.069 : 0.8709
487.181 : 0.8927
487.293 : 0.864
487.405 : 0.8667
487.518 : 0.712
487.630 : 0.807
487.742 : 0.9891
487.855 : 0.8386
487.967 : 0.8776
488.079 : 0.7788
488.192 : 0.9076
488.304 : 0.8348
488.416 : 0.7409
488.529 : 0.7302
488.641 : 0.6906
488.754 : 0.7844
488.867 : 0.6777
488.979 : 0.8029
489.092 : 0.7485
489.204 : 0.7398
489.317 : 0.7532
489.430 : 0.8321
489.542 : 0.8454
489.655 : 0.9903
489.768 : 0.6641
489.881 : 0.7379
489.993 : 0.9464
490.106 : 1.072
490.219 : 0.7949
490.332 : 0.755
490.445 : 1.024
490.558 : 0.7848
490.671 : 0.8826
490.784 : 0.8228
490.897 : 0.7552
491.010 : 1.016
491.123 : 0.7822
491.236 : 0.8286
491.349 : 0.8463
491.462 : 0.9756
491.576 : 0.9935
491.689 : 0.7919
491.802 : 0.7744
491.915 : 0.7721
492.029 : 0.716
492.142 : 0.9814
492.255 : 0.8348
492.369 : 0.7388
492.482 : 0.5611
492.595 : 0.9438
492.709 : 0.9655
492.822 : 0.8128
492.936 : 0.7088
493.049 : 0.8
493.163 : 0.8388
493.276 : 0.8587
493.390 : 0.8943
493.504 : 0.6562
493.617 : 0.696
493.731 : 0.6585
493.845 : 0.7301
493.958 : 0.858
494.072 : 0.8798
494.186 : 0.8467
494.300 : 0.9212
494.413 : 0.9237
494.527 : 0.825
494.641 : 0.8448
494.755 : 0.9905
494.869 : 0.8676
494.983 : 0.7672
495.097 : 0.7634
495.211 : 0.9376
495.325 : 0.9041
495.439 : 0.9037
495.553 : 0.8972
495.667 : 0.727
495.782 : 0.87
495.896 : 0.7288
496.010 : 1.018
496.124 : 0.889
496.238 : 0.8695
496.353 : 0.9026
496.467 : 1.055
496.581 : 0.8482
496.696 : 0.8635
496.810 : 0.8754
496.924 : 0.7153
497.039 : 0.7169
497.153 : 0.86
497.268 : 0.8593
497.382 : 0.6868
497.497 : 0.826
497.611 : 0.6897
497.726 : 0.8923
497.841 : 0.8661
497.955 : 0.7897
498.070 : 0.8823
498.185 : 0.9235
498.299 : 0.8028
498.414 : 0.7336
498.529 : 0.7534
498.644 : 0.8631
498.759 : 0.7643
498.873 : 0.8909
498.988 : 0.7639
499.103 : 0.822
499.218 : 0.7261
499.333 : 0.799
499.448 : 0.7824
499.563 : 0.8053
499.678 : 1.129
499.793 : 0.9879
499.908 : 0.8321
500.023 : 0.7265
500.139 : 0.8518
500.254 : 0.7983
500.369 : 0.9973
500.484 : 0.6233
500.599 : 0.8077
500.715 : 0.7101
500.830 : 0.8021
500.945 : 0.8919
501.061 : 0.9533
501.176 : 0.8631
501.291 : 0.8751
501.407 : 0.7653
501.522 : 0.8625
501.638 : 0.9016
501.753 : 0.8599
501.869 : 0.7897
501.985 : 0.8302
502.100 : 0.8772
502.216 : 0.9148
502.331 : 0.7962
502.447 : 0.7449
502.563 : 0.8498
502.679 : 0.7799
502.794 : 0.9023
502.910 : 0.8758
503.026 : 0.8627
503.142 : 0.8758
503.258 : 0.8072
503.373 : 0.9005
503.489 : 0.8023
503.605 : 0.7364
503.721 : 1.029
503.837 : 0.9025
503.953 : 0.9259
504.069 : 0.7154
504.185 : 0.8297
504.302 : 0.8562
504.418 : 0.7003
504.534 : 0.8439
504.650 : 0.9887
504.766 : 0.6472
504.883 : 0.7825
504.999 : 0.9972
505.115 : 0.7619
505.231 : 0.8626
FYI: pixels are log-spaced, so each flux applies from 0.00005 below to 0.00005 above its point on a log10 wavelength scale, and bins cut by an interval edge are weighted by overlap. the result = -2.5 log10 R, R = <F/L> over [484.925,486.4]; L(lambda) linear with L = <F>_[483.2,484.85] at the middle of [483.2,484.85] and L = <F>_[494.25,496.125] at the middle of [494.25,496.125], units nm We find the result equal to 0.28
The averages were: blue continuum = 0.881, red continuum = 0.869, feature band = 0.68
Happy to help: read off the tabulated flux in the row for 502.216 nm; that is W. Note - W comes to 0.9148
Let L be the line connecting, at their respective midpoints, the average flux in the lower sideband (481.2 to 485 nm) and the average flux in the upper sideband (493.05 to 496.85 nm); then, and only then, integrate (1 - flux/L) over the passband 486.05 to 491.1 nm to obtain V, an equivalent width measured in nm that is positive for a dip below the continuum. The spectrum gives 0.36 nm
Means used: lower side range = 0.871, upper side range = 0.851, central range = 0.8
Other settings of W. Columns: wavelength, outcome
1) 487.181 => 0.8927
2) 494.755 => 0.9905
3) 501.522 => 0.8625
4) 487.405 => 0.8667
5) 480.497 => 0.7072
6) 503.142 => 0.8758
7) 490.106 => 1.072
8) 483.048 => 0.9998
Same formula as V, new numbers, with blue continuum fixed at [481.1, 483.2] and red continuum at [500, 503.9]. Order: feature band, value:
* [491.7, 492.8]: 0.06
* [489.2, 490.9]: 0.02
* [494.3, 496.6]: -0.08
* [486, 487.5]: 0.22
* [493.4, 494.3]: 0.08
